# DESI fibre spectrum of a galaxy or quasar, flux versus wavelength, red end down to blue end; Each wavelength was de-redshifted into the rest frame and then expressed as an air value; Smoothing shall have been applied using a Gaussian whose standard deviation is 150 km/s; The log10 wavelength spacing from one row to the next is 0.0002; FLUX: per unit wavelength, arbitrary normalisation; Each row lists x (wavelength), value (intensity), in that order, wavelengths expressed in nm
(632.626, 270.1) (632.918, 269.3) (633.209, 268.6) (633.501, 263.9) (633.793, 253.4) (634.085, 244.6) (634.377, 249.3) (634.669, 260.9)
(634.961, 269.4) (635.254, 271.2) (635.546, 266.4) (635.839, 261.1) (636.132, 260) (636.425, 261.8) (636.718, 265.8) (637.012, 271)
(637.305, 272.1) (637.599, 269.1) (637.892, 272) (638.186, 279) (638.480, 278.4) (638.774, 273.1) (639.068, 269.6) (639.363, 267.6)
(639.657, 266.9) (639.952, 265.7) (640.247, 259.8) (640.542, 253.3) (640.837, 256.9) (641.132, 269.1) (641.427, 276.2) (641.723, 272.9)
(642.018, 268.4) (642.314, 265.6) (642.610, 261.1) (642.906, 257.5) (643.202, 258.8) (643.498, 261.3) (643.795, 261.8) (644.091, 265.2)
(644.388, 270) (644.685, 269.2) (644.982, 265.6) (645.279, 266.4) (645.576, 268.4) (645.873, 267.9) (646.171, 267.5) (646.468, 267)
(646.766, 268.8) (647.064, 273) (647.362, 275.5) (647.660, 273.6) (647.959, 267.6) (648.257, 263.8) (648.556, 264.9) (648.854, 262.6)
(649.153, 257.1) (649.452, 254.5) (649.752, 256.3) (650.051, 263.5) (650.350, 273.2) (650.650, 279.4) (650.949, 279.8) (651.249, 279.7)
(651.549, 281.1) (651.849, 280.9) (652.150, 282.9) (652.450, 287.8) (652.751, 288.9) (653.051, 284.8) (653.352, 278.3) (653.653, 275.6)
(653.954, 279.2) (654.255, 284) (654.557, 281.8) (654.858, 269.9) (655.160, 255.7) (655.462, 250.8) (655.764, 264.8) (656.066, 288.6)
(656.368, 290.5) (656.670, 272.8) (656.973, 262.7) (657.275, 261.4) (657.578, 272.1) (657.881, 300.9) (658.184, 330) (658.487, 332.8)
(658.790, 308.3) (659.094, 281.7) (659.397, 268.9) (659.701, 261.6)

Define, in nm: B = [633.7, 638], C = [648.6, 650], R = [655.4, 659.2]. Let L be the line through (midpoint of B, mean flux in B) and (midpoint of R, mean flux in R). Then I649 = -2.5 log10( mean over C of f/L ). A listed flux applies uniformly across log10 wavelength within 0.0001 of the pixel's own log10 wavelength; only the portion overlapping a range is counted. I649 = 0.08 mag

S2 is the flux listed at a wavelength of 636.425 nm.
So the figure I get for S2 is 261.8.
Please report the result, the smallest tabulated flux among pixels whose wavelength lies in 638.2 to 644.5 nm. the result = 253.3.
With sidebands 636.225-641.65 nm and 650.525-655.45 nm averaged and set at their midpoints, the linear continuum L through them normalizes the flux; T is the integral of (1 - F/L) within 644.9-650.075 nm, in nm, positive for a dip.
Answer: 0.16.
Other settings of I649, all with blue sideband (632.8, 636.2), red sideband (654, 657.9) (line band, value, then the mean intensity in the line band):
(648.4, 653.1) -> -0.013 mag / 273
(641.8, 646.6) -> 0.005 mag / 265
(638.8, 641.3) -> 0.001 mag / 264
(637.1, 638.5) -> -0.042 mag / 274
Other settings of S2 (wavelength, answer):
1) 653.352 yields 278.3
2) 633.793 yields 253.4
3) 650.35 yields 273.2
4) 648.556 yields 264.9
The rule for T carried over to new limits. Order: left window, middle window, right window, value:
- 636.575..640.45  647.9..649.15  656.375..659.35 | 0.075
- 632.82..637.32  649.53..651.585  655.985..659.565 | 0.063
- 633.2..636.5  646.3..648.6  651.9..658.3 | 0.021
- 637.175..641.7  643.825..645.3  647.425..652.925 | 0.019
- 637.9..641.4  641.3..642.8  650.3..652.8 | 0.011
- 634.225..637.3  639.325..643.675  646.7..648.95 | 0.039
